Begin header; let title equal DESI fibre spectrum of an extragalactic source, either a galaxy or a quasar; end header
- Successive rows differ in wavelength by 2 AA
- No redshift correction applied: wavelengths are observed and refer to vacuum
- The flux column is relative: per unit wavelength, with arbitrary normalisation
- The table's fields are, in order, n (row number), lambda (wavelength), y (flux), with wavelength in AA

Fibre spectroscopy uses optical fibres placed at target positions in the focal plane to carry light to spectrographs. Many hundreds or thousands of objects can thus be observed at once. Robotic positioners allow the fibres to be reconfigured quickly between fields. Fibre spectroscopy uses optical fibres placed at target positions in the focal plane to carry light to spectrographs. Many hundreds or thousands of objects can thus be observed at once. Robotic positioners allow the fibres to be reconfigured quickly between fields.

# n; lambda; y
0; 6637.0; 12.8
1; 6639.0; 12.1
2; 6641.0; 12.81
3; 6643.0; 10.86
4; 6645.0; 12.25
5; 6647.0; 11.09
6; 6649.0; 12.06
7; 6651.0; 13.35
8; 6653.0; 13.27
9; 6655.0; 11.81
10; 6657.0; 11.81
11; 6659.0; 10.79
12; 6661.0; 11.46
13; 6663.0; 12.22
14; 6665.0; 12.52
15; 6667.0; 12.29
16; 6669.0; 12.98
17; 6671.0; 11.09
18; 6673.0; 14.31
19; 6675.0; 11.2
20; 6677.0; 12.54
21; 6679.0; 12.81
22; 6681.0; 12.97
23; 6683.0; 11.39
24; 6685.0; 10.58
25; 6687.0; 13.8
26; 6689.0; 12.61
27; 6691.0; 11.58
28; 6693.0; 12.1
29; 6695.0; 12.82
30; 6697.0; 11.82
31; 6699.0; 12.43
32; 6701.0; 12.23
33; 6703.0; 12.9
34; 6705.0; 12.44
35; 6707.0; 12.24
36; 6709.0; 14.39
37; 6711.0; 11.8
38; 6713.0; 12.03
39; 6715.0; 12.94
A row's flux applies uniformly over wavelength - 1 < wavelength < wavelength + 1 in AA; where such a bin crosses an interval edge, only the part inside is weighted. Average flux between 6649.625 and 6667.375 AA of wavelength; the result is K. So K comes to 12.2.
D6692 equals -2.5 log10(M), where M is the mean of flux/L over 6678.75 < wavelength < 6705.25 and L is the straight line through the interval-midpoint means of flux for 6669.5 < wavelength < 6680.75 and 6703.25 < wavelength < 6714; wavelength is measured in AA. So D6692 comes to 0.02 mag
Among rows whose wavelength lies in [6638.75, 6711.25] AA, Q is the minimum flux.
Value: 10.58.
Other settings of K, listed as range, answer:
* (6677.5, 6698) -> 12.3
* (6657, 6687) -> 12.1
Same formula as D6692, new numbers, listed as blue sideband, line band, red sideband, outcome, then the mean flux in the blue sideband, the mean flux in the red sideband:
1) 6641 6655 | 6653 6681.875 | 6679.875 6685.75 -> -0.03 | 12.2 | 11.7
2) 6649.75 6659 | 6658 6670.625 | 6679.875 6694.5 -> 0.03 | 12.4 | 12.2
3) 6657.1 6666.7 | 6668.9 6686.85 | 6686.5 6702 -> -0.01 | 11.8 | 12.4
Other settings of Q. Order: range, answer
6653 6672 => 10.79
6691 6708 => 11.58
